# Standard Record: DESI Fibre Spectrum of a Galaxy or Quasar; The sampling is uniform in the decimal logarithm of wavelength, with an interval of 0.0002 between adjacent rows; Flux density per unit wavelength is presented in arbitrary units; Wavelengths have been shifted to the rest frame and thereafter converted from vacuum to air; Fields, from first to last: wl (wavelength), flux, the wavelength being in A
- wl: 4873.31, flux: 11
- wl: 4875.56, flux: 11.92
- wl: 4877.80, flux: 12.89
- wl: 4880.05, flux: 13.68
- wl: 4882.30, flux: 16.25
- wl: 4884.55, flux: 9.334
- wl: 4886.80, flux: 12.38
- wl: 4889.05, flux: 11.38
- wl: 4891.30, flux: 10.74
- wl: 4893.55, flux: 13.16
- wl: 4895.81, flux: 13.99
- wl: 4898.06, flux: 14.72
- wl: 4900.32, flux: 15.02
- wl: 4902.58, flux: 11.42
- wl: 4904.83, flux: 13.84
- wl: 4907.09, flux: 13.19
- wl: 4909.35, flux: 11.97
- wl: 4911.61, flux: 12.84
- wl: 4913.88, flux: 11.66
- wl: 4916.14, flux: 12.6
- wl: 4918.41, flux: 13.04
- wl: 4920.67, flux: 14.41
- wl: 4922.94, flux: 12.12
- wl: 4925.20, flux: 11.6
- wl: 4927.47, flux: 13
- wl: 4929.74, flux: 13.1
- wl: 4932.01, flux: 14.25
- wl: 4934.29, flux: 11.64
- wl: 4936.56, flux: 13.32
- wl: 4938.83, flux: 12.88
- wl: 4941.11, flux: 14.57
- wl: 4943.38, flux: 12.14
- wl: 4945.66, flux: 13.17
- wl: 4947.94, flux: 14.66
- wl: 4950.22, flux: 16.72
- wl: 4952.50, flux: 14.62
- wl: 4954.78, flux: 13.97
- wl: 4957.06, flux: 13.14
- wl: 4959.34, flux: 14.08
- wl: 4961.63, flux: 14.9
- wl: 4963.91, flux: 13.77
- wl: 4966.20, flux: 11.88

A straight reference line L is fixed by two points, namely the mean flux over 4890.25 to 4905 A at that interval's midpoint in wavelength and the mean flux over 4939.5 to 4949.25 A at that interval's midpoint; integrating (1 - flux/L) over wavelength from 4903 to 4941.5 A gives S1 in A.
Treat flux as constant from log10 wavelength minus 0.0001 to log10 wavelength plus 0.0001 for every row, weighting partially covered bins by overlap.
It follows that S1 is 1.6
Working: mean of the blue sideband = 13.2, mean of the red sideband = 13.6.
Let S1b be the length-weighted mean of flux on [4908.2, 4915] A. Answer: 12.1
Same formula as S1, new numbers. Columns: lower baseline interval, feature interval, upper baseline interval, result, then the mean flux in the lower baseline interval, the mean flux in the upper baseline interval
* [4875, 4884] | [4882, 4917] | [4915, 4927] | 1.2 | 13.5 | 12.8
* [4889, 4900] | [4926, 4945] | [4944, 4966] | 1.0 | 13.1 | 14.2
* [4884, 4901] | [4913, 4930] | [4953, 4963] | 0.7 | 12.6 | 14.1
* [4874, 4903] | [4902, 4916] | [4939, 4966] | 0.7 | 12.8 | 14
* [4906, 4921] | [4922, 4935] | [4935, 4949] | 0.4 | 12.7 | 13.4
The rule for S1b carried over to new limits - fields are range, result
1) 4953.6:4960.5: 13.7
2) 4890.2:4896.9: 12.6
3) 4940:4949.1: 13.6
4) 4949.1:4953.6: 15.7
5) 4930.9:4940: 13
